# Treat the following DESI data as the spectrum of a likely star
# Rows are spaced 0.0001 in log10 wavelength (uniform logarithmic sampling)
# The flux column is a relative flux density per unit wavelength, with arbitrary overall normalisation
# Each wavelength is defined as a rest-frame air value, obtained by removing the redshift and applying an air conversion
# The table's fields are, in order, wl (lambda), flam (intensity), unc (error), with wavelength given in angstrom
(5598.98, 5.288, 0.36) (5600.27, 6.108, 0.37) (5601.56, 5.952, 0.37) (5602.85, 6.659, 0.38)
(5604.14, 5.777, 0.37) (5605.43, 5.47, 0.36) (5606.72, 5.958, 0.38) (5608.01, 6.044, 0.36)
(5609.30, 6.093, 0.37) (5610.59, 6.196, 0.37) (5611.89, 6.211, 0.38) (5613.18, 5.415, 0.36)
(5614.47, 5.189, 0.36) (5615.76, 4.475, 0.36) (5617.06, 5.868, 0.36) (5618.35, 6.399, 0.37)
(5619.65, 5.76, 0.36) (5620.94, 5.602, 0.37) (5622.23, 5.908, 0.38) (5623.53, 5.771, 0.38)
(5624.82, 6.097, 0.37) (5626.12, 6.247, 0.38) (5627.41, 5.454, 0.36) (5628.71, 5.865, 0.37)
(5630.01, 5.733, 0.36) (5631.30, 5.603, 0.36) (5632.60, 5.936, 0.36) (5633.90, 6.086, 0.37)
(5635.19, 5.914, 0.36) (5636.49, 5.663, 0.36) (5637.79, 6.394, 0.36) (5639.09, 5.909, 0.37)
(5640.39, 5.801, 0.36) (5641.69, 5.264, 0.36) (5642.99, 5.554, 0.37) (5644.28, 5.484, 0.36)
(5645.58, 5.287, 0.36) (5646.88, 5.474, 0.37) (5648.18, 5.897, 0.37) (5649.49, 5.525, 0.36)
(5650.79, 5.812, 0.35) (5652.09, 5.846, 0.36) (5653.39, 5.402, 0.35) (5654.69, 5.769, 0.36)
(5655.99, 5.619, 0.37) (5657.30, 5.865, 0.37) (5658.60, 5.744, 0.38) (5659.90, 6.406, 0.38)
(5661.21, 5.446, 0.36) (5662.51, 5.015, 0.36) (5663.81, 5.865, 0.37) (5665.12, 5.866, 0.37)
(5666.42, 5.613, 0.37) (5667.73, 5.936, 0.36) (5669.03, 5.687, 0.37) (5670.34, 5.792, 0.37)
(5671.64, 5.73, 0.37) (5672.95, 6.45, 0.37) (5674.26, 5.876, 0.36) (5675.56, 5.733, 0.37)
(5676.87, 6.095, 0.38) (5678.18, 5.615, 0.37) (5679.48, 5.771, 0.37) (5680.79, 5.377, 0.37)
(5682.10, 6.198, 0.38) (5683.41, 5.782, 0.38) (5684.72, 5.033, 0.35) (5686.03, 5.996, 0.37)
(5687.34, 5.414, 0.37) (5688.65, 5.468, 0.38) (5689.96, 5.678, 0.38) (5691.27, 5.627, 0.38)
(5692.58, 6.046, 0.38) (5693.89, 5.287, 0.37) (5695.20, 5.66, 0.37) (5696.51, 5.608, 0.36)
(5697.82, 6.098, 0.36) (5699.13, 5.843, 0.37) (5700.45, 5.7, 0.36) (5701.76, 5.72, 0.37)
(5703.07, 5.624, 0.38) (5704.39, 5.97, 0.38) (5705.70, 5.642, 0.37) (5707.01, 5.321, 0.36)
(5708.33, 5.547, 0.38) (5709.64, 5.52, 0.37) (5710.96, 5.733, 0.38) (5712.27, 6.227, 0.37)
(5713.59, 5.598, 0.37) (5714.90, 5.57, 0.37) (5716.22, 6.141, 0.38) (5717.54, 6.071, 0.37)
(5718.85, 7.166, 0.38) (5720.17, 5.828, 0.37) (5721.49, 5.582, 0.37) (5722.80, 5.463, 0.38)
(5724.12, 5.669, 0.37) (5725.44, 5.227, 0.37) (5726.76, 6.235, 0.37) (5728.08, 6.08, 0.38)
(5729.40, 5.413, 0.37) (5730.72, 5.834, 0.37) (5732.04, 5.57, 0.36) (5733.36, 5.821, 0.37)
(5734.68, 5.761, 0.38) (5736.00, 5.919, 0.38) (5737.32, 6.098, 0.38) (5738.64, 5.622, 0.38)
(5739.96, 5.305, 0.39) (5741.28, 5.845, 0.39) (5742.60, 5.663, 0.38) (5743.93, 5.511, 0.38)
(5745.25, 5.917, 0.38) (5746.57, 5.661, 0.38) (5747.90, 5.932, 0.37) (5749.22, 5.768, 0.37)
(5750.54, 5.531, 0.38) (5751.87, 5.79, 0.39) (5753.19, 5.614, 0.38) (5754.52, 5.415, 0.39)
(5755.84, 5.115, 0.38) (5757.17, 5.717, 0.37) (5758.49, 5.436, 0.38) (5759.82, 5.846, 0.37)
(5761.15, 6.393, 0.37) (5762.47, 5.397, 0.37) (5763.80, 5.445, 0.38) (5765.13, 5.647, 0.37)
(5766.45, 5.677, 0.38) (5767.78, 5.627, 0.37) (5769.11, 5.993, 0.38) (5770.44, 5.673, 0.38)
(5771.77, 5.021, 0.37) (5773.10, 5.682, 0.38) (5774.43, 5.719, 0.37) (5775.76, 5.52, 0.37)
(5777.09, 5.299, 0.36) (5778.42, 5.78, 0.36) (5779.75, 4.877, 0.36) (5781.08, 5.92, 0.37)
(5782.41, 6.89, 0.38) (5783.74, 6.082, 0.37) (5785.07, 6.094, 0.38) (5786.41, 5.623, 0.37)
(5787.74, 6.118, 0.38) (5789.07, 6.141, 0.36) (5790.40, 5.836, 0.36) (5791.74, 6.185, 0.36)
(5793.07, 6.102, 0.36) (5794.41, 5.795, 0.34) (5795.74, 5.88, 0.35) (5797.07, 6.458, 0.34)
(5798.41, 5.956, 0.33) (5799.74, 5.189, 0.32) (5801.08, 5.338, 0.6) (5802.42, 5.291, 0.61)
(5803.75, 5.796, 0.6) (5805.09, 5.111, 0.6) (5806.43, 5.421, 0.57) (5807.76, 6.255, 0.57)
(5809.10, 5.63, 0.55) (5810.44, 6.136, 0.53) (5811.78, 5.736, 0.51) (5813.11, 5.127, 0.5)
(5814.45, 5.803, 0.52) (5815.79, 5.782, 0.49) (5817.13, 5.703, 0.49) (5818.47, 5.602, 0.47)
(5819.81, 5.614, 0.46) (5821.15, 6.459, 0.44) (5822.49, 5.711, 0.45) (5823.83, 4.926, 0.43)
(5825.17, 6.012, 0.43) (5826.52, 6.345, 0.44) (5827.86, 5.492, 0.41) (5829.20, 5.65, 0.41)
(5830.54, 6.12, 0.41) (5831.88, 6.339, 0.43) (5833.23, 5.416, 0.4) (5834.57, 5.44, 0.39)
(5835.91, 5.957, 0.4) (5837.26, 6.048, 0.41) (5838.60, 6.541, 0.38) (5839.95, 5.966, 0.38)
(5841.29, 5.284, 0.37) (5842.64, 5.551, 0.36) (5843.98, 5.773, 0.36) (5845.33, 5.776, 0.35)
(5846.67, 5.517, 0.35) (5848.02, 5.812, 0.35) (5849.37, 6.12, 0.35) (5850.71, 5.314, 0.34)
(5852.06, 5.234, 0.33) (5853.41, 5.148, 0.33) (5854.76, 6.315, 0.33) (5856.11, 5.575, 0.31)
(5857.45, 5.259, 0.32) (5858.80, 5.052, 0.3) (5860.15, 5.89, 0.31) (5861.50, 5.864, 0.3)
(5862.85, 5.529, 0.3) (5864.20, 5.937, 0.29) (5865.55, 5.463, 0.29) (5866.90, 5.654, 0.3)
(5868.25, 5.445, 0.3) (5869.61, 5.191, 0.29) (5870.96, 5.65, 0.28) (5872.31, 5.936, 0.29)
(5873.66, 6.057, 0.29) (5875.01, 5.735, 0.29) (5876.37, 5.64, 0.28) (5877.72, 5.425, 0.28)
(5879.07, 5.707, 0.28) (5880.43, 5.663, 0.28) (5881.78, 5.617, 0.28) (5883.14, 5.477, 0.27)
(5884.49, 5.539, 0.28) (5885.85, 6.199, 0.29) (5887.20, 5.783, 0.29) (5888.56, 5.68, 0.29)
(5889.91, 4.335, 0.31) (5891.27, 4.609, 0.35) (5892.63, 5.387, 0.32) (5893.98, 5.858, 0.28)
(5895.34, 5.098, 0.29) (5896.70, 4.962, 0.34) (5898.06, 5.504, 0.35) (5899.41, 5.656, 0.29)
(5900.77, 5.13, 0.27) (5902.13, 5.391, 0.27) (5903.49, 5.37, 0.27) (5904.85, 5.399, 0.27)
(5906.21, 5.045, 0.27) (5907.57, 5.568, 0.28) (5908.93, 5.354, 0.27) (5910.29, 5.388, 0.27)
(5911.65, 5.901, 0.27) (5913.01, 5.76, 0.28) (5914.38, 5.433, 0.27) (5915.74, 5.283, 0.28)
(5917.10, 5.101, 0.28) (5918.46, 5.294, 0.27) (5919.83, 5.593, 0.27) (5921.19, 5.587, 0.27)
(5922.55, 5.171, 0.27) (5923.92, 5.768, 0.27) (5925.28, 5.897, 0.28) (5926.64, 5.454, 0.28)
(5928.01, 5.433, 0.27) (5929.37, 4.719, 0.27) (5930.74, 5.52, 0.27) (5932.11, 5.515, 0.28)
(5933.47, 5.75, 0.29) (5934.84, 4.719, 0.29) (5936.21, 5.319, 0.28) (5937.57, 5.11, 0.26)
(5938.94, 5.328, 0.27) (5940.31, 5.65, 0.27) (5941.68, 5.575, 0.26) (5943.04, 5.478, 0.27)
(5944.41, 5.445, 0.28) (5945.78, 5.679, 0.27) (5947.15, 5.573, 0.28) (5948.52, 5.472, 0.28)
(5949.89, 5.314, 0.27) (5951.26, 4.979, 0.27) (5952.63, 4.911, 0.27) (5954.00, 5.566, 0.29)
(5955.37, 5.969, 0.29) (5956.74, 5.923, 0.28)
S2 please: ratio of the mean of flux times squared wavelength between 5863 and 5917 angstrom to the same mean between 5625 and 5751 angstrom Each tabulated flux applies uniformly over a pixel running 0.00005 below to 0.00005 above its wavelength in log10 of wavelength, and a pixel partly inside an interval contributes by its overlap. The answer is 1.02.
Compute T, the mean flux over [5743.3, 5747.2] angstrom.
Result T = 5.71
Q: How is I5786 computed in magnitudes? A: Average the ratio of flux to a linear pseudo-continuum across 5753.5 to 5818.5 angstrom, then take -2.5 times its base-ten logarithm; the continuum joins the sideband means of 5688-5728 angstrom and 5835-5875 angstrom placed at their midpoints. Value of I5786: 0.00 mag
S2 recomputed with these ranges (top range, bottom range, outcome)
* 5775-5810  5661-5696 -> 1.06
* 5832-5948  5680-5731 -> 1.02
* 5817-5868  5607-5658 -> 1.07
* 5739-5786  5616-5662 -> 1.03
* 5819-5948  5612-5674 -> 1.05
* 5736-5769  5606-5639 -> 1.02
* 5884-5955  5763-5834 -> 0.98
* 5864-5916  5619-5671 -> 1.04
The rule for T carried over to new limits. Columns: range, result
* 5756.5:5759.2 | 5.57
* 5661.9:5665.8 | 5.59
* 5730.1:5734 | 5.74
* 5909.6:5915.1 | 5.61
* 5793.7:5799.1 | 6.02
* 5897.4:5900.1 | 5.59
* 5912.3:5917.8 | 5.4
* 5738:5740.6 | 5.47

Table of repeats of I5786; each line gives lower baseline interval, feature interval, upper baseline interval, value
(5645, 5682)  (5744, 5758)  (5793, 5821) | 0.015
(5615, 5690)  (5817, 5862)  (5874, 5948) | -0.040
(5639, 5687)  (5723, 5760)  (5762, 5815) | 0.008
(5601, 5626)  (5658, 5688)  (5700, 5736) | 0.009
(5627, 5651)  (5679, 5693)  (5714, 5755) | 0.016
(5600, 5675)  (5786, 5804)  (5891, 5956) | -0.051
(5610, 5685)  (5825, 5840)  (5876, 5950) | -0.078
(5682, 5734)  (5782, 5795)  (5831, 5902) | -0.074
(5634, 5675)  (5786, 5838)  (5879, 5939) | -0.048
